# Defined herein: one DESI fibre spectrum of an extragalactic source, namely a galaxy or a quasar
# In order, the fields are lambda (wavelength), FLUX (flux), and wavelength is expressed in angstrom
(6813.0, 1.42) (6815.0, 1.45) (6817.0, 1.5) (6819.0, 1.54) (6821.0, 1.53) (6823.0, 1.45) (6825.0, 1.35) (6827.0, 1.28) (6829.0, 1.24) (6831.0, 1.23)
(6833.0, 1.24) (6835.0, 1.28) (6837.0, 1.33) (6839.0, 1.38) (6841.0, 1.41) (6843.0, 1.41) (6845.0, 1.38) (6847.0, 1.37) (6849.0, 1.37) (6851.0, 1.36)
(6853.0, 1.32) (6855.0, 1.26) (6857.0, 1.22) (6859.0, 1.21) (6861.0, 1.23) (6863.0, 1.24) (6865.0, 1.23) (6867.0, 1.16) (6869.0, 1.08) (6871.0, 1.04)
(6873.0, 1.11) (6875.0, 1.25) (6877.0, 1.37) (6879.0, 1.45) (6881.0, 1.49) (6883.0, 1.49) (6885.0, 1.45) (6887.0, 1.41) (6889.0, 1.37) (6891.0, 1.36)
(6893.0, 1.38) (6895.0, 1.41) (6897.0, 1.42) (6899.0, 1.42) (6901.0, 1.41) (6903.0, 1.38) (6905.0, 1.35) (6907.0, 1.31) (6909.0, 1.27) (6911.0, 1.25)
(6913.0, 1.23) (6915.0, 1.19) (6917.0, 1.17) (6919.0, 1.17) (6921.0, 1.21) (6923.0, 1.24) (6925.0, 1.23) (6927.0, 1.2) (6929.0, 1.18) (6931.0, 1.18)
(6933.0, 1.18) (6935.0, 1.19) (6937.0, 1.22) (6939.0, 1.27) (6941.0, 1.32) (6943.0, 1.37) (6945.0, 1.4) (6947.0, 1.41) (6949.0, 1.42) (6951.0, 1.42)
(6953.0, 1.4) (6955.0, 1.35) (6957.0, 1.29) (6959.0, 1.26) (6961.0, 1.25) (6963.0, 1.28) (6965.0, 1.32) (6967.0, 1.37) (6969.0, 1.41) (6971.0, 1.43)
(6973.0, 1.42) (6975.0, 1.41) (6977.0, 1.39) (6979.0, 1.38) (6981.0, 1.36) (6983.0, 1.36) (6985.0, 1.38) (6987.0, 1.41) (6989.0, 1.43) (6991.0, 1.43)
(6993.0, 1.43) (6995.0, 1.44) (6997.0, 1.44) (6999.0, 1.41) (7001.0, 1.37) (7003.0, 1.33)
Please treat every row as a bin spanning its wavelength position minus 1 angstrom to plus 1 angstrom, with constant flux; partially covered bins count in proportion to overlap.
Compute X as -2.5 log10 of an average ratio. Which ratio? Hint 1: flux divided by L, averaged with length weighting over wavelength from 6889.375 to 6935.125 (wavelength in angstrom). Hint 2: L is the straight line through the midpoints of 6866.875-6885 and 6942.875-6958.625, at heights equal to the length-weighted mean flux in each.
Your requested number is 0.04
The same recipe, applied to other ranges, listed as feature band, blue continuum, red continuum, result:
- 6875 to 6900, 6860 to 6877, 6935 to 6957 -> -0.158 mag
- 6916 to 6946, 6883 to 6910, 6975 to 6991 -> 0.126 mag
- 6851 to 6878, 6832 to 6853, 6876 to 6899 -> 0.141 mag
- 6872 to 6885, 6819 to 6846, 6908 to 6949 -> -0.052 mag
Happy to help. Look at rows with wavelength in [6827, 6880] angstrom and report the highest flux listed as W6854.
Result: 1.45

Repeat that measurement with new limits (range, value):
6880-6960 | 1.49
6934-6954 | 1.42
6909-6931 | 1.27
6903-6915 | 1.38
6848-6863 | 1.37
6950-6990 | 1.43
